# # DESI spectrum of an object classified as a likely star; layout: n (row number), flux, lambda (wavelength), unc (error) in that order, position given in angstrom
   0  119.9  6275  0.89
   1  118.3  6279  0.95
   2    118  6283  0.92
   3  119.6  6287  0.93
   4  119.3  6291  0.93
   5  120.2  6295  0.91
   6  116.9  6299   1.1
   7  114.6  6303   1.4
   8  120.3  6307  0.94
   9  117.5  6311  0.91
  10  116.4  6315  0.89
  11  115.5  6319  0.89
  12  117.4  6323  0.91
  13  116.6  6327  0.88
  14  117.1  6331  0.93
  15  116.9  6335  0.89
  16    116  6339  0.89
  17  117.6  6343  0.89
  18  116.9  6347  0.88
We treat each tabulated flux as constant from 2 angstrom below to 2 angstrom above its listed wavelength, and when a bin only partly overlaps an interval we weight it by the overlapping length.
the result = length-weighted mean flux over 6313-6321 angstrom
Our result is 116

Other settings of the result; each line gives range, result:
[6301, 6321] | 117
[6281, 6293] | 119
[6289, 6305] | 118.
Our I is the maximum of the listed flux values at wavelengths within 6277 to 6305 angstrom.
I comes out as 120.2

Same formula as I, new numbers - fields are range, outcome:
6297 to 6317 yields 120.3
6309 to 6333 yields 117.5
